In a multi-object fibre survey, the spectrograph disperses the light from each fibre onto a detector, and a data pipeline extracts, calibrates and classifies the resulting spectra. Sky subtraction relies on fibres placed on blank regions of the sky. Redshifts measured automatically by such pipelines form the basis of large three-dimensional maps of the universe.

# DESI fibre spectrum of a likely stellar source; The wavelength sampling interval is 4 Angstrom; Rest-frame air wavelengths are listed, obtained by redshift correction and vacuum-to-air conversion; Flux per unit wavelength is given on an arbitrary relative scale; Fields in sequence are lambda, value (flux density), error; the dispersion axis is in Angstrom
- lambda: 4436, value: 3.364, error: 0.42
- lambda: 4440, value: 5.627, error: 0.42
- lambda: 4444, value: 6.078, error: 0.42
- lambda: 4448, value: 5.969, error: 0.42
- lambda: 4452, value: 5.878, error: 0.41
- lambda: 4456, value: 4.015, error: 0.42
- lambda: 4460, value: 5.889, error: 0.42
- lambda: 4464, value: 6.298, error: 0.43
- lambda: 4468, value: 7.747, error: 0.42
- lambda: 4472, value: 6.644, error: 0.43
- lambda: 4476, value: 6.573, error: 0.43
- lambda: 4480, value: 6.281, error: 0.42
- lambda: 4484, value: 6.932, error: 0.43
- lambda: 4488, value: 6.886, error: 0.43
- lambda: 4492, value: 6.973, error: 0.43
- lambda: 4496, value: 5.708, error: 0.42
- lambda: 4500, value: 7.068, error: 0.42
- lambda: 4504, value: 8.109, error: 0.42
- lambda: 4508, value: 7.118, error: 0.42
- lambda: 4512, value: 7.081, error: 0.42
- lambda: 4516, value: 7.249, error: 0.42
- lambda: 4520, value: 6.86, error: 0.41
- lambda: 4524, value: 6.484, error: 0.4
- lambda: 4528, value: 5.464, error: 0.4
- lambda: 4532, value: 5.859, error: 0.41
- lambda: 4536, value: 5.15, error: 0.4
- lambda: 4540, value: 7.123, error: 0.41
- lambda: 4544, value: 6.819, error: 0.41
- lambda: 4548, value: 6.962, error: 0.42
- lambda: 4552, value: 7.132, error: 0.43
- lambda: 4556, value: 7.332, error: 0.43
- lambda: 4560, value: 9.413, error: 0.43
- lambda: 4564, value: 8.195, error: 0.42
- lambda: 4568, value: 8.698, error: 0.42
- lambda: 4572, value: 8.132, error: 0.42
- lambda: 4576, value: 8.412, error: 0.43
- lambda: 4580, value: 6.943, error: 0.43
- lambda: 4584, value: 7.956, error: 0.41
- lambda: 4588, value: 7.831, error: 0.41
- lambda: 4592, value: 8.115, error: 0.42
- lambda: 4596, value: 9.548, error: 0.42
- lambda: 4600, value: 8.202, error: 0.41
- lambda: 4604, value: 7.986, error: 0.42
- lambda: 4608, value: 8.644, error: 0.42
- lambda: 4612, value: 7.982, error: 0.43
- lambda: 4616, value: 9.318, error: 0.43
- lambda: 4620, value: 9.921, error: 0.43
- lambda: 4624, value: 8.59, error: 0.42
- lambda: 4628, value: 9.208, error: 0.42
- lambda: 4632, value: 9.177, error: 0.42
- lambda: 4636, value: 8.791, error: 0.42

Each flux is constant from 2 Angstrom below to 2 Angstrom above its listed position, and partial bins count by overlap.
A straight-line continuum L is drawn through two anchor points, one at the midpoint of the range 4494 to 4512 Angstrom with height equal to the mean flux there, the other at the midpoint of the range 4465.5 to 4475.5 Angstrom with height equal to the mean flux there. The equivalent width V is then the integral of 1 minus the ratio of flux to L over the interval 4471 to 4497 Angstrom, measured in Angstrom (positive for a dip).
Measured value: 1.61 Angstrom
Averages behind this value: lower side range 7.06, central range 6.6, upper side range 7.01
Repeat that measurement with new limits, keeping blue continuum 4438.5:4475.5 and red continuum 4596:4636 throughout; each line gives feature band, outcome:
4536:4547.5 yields 1.34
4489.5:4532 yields 1.22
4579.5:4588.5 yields 0.68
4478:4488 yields -0.25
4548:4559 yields 0.50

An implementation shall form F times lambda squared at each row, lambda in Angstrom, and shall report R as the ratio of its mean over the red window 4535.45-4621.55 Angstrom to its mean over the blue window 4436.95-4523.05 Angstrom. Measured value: 1.29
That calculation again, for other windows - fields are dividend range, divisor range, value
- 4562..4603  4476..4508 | 1.25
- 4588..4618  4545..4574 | 1.09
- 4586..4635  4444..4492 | 1.47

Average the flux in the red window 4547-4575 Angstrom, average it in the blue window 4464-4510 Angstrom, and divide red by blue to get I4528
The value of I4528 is 1.17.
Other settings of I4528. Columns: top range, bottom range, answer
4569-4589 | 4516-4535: 1.27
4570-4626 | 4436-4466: 1.52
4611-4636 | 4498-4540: 1.36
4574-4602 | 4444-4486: 1.31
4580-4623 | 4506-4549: 1.29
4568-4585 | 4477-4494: 1.18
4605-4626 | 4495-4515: 1.25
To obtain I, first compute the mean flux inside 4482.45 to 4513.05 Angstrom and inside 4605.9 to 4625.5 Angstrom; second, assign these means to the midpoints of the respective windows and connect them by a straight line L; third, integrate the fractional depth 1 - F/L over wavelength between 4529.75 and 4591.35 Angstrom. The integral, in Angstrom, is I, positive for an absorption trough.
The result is 4.20 Angstrom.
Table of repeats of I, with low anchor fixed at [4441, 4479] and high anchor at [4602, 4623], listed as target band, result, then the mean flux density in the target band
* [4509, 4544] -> 3.9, 6.45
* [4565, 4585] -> 0.2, 8.04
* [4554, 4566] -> -0.7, 8.31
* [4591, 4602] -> -0.2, 8.67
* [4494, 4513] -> -0.4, 7.01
